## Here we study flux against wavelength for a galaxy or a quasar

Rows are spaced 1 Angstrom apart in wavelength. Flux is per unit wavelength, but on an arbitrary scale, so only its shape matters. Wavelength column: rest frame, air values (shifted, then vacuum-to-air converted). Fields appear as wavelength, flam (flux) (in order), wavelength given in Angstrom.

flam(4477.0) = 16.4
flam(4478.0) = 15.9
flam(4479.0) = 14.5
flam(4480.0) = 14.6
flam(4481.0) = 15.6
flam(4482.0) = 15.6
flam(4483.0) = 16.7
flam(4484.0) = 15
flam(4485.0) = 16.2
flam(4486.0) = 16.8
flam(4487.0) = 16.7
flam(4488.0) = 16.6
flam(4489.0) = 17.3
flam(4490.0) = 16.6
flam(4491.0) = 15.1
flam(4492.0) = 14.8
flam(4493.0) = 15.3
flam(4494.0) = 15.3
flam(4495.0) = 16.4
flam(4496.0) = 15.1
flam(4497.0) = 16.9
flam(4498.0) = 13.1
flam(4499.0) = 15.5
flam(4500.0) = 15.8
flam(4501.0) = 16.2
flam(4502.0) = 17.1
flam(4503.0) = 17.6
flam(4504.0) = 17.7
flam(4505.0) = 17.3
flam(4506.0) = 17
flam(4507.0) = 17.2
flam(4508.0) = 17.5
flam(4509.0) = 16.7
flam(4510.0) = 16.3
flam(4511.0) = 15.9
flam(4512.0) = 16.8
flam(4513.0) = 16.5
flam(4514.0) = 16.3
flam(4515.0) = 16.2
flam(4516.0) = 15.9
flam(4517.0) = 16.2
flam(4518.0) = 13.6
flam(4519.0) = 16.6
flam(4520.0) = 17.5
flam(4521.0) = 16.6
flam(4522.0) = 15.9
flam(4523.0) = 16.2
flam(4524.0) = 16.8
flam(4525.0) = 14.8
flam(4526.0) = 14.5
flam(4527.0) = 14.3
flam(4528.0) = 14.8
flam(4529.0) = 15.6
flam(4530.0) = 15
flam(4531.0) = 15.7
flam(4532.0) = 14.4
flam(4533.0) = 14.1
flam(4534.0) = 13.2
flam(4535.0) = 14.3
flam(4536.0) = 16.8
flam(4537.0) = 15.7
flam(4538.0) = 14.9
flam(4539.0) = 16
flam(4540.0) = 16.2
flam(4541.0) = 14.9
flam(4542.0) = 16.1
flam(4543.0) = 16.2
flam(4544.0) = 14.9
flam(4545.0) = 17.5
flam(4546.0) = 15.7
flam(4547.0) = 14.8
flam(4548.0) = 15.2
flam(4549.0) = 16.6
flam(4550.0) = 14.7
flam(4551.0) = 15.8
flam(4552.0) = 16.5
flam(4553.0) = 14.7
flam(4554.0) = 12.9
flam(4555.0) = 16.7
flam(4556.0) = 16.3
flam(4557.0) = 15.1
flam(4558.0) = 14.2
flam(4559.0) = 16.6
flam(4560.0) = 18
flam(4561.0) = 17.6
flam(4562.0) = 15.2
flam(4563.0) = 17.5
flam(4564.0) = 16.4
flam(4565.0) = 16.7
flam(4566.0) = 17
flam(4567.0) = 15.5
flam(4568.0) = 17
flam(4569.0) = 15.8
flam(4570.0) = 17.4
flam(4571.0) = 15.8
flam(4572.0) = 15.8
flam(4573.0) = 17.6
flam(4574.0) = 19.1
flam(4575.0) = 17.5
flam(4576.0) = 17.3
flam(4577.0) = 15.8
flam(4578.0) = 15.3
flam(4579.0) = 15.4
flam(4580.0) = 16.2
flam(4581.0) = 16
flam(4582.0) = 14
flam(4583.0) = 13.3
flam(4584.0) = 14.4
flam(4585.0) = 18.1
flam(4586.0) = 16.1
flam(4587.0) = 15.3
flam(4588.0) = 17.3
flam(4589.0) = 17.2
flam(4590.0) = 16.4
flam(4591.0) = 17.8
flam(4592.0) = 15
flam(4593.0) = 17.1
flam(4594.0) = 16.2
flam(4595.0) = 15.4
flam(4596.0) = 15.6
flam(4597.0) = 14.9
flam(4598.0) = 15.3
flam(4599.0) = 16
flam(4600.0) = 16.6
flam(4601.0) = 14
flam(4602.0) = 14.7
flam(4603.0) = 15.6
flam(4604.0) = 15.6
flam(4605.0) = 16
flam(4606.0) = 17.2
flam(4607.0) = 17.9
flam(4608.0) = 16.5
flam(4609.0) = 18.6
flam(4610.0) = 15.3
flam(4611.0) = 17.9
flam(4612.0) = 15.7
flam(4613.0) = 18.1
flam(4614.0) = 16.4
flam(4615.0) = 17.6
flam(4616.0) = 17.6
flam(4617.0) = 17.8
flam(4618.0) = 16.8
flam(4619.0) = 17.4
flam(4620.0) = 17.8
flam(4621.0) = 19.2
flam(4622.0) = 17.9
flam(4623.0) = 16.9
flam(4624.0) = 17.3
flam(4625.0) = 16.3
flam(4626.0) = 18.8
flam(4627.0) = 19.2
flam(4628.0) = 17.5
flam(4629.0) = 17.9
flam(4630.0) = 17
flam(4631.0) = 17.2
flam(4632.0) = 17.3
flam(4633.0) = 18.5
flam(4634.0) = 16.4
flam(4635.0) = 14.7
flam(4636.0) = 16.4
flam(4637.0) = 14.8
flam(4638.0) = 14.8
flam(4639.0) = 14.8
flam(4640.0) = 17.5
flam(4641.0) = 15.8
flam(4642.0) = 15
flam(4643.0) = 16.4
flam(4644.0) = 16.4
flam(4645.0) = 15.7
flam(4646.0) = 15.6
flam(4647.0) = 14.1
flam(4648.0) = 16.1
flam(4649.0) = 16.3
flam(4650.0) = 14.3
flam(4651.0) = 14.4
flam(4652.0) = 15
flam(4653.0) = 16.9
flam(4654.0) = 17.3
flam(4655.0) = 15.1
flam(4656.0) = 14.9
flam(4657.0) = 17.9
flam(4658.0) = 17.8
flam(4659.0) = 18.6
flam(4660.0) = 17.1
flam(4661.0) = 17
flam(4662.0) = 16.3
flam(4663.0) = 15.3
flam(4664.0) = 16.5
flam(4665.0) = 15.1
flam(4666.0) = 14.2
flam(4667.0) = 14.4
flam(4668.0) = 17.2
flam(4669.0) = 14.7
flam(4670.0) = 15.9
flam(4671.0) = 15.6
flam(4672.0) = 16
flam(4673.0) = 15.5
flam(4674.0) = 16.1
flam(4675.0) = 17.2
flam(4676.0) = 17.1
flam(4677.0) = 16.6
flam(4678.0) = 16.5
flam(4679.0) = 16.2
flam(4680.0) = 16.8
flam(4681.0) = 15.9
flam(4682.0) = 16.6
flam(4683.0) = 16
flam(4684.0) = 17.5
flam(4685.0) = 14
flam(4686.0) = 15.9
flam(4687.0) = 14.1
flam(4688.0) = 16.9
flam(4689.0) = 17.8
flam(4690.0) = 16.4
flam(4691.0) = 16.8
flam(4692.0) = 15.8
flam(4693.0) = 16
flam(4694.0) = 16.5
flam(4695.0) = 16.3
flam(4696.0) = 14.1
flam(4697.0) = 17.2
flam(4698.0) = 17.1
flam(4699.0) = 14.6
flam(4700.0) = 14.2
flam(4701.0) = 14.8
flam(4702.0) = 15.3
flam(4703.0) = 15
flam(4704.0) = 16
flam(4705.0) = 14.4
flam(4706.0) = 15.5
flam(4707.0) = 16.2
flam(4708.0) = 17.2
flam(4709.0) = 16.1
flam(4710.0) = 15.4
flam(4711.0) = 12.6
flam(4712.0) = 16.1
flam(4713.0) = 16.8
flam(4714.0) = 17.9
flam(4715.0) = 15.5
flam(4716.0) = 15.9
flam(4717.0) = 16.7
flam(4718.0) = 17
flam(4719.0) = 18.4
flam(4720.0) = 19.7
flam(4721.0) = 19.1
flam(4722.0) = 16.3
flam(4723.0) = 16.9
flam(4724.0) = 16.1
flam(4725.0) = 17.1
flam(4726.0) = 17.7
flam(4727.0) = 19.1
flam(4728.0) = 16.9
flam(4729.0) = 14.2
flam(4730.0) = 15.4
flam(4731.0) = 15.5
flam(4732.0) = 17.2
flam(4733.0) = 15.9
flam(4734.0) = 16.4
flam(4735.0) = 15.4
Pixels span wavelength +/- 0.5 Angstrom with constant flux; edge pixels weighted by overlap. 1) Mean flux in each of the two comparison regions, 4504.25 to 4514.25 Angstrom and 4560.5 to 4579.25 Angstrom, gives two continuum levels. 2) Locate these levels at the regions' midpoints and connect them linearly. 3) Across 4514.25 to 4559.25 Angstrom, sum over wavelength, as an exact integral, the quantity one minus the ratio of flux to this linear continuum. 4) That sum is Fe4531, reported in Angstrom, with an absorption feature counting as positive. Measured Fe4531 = 3.30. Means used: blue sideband 16.8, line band 15.5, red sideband 16.6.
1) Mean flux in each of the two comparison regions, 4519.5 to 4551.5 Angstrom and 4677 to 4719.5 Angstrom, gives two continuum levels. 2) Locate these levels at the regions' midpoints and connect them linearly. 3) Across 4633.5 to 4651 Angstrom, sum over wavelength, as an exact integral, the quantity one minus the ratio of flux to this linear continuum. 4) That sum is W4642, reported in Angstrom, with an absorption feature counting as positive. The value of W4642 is 0.3 Angstrom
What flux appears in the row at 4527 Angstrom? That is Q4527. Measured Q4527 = 14.3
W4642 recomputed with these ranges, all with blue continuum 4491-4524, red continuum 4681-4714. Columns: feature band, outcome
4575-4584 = 0.3 Angstrom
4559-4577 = -0.9 Angstrom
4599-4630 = -2.1 Angstrom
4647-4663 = -0.3 Angstrom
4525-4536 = 1.0 Angstrom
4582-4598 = 0.1 Angstrom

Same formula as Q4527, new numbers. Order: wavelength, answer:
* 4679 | 16.2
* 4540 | 16.2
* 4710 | 15.4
